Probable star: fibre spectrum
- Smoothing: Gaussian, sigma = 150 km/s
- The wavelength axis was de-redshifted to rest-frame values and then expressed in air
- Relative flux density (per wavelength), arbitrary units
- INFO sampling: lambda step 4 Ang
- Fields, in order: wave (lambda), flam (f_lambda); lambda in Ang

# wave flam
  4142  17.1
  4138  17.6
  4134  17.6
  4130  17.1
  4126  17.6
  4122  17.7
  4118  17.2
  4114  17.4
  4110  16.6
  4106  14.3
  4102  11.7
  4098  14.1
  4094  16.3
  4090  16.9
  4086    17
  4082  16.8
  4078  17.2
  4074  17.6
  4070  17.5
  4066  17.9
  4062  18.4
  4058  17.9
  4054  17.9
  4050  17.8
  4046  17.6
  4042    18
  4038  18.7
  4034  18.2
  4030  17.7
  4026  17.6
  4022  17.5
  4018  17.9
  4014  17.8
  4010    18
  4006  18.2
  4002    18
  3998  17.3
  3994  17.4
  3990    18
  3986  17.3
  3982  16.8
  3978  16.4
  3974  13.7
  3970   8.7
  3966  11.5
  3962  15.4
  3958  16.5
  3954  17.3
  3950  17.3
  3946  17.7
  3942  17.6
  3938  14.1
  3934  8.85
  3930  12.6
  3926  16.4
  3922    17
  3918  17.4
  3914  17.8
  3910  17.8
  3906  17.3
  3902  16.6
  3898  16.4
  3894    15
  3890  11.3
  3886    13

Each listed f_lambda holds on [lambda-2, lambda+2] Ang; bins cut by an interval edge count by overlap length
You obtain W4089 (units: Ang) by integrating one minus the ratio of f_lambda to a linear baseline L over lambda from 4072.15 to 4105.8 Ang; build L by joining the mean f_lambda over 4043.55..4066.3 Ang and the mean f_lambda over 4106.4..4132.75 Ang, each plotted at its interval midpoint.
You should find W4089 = 3.2 Ang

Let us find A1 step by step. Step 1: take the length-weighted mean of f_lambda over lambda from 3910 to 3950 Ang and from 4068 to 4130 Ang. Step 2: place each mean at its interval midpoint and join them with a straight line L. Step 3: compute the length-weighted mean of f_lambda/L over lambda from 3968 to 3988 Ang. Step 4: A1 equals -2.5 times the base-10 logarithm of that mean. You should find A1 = 0.09 mag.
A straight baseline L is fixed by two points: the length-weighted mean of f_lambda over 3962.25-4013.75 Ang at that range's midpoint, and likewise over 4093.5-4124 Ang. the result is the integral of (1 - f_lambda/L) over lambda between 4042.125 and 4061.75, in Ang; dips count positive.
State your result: -2.58 Ang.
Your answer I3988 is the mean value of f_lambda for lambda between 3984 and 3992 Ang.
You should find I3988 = 17.6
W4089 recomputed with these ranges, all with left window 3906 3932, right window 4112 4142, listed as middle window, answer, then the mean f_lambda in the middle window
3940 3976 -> 3.53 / 15.1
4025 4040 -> -0.92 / 18.1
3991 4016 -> -1.30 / 17.8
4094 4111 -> 2.99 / 14.3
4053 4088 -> -0.76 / 17.6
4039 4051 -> -0.55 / 17.9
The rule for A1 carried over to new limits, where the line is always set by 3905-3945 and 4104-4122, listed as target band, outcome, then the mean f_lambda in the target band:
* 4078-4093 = -0.03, 16.9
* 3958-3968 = 0.13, 14.1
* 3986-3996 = -0.11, 17.6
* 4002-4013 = -0.13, 18.1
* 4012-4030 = -0.10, 17.7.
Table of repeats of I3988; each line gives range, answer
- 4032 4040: 18.4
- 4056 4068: 18.1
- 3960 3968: 13.4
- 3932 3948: 14.6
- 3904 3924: 17.5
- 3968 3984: 13.9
